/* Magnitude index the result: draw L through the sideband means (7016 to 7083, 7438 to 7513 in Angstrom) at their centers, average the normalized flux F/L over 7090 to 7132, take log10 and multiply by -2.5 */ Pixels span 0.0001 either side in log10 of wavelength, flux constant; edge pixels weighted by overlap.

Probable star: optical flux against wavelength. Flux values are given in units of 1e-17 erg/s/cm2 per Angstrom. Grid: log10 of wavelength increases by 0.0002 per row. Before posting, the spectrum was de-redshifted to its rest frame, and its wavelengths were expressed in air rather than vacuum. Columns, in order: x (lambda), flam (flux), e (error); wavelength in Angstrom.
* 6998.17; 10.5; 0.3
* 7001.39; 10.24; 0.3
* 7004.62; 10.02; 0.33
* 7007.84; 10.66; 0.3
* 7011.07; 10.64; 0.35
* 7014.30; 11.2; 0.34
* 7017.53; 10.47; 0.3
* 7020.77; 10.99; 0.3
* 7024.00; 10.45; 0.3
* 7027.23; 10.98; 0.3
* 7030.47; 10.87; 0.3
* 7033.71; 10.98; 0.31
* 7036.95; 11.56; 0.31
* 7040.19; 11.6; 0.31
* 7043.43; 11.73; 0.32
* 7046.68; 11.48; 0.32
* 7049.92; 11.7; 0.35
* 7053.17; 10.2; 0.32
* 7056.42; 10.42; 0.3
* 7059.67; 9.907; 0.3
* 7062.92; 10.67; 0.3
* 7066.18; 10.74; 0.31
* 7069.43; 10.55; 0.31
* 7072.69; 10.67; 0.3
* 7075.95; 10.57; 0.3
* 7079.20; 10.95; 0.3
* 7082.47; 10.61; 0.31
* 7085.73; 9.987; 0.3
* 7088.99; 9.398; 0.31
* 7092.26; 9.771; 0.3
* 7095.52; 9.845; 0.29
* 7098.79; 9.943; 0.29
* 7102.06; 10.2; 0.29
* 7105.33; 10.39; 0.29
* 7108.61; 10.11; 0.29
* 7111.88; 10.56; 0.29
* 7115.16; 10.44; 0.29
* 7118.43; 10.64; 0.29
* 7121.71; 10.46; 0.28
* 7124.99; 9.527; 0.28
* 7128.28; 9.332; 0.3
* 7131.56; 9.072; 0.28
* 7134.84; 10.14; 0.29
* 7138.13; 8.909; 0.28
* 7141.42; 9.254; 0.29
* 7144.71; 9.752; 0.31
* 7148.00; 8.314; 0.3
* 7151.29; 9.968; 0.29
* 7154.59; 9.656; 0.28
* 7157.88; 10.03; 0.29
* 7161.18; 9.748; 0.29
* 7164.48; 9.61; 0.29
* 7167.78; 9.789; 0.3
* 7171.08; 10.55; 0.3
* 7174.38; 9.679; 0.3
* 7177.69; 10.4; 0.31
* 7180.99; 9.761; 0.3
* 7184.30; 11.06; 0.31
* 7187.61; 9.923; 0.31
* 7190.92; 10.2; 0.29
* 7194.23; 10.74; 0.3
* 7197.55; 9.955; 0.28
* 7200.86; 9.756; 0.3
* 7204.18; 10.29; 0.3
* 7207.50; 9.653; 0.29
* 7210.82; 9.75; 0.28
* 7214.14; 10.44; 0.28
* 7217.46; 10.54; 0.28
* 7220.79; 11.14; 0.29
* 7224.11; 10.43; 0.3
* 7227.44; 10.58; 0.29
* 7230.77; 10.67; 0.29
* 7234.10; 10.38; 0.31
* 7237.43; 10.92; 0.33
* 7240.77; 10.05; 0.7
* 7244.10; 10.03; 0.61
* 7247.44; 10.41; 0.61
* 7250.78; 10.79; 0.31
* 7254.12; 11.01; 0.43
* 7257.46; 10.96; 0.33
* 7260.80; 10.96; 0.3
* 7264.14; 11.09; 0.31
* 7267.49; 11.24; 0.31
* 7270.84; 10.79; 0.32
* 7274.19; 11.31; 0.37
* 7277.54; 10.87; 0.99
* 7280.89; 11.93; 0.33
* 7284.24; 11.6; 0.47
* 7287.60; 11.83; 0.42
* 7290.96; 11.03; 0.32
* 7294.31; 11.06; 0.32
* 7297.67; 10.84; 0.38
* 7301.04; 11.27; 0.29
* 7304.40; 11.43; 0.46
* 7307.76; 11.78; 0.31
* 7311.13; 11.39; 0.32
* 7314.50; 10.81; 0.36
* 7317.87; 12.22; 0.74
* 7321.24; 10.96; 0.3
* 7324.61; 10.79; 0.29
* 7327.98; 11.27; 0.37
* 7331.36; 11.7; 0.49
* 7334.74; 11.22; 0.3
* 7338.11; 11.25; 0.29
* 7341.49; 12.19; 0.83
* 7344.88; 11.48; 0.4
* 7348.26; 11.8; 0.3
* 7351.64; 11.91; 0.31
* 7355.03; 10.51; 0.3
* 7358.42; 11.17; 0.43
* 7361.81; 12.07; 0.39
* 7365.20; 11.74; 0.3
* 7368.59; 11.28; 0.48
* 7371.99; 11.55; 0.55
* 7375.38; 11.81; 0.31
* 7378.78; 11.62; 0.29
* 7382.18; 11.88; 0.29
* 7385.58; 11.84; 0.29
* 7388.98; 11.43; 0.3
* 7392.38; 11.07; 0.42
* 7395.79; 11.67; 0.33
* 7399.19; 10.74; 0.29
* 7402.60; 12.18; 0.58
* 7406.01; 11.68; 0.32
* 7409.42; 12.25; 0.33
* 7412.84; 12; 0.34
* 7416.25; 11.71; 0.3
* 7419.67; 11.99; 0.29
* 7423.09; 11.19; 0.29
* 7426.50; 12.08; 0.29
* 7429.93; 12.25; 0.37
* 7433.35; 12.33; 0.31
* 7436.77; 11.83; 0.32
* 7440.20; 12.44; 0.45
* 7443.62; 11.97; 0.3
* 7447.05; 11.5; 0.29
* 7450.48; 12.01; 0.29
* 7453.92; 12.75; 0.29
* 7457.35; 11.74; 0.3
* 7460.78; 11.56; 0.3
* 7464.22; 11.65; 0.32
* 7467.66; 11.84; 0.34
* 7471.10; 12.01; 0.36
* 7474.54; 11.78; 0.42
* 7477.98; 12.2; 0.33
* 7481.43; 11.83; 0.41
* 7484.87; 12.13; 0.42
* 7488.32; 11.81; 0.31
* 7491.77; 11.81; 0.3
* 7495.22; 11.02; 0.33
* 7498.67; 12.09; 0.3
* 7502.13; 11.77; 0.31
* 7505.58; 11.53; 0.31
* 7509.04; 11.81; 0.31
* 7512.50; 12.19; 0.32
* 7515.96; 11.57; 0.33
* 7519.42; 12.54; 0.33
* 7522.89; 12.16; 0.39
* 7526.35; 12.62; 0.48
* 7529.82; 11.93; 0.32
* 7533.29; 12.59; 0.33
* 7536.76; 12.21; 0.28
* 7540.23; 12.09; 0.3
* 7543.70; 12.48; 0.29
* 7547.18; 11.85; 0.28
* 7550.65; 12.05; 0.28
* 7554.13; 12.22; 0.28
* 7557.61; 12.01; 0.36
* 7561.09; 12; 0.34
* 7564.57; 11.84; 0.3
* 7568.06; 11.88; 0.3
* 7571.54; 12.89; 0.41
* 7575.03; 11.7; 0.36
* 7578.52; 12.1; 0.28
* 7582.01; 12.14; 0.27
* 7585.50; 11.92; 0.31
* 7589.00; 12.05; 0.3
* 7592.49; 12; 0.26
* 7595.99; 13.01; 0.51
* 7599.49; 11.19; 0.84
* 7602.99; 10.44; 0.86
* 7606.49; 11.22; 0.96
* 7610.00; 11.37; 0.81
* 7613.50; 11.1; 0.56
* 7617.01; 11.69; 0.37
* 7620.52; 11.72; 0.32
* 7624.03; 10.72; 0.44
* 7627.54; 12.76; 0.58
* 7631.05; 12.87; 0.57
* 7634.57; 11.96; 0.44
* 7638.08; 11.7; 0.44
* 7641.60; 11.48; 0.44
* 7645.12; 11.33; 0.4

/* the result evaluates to 0.10 mag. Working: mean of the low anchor 10.9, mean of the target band 10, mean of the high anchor 11.9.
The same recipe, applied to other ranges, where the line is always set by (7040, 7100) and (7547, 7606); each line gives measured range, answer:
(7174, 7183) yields 0.09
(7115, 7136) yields 0.08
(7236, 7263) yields 0.04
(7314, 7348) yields -0.02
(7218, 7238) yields 0.03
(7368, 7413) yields -0.02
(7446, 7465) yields -0.03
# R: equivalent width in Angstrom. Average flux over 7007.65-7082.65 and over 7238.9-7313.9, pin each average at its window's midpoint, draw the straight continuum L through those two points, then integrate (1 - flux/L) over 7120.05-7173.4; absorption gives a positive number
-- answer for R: 6.4 Angstrom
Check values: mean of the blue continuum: 10.9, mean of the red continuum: 11.1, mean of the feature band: 9.63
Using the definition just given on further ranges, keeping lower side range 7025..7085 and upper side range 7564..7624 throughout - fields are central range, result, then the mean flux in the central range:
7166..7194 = 2.24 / 10.2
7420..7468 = -1.83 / 11.9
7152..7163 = 1.22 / 9.82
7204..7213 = 1.02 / 9.86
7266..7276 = 0.11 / 11.1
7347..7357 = -0.02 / 11.4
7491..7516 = -0.28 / 11.7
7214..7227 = 0.57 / 10.7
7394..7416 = -0.59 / 11.7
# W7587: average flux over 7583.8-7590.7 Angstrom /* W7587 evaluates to 12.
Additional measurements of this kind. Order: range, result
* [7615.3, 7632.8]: 12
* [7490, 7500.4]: 11.6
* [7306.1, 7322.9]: 11.4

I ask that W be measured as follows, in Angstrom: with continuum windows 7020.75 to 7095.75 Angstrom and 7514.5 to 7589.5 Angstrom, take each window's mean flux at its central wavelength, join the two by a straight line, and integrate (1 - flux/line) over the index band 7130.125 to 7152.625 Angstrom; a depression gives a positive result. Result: 3.3 Angstrom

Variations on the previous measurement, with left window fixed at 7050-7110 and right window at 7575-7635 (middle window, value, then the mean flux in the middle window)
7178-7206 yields 1.07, 10.2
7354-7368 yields -0.40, 11.4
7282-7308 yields -1.04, 11.3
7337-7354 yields -0.99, 11.7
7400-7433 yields -1.94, 11.9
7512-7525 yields -0.67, 12.1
